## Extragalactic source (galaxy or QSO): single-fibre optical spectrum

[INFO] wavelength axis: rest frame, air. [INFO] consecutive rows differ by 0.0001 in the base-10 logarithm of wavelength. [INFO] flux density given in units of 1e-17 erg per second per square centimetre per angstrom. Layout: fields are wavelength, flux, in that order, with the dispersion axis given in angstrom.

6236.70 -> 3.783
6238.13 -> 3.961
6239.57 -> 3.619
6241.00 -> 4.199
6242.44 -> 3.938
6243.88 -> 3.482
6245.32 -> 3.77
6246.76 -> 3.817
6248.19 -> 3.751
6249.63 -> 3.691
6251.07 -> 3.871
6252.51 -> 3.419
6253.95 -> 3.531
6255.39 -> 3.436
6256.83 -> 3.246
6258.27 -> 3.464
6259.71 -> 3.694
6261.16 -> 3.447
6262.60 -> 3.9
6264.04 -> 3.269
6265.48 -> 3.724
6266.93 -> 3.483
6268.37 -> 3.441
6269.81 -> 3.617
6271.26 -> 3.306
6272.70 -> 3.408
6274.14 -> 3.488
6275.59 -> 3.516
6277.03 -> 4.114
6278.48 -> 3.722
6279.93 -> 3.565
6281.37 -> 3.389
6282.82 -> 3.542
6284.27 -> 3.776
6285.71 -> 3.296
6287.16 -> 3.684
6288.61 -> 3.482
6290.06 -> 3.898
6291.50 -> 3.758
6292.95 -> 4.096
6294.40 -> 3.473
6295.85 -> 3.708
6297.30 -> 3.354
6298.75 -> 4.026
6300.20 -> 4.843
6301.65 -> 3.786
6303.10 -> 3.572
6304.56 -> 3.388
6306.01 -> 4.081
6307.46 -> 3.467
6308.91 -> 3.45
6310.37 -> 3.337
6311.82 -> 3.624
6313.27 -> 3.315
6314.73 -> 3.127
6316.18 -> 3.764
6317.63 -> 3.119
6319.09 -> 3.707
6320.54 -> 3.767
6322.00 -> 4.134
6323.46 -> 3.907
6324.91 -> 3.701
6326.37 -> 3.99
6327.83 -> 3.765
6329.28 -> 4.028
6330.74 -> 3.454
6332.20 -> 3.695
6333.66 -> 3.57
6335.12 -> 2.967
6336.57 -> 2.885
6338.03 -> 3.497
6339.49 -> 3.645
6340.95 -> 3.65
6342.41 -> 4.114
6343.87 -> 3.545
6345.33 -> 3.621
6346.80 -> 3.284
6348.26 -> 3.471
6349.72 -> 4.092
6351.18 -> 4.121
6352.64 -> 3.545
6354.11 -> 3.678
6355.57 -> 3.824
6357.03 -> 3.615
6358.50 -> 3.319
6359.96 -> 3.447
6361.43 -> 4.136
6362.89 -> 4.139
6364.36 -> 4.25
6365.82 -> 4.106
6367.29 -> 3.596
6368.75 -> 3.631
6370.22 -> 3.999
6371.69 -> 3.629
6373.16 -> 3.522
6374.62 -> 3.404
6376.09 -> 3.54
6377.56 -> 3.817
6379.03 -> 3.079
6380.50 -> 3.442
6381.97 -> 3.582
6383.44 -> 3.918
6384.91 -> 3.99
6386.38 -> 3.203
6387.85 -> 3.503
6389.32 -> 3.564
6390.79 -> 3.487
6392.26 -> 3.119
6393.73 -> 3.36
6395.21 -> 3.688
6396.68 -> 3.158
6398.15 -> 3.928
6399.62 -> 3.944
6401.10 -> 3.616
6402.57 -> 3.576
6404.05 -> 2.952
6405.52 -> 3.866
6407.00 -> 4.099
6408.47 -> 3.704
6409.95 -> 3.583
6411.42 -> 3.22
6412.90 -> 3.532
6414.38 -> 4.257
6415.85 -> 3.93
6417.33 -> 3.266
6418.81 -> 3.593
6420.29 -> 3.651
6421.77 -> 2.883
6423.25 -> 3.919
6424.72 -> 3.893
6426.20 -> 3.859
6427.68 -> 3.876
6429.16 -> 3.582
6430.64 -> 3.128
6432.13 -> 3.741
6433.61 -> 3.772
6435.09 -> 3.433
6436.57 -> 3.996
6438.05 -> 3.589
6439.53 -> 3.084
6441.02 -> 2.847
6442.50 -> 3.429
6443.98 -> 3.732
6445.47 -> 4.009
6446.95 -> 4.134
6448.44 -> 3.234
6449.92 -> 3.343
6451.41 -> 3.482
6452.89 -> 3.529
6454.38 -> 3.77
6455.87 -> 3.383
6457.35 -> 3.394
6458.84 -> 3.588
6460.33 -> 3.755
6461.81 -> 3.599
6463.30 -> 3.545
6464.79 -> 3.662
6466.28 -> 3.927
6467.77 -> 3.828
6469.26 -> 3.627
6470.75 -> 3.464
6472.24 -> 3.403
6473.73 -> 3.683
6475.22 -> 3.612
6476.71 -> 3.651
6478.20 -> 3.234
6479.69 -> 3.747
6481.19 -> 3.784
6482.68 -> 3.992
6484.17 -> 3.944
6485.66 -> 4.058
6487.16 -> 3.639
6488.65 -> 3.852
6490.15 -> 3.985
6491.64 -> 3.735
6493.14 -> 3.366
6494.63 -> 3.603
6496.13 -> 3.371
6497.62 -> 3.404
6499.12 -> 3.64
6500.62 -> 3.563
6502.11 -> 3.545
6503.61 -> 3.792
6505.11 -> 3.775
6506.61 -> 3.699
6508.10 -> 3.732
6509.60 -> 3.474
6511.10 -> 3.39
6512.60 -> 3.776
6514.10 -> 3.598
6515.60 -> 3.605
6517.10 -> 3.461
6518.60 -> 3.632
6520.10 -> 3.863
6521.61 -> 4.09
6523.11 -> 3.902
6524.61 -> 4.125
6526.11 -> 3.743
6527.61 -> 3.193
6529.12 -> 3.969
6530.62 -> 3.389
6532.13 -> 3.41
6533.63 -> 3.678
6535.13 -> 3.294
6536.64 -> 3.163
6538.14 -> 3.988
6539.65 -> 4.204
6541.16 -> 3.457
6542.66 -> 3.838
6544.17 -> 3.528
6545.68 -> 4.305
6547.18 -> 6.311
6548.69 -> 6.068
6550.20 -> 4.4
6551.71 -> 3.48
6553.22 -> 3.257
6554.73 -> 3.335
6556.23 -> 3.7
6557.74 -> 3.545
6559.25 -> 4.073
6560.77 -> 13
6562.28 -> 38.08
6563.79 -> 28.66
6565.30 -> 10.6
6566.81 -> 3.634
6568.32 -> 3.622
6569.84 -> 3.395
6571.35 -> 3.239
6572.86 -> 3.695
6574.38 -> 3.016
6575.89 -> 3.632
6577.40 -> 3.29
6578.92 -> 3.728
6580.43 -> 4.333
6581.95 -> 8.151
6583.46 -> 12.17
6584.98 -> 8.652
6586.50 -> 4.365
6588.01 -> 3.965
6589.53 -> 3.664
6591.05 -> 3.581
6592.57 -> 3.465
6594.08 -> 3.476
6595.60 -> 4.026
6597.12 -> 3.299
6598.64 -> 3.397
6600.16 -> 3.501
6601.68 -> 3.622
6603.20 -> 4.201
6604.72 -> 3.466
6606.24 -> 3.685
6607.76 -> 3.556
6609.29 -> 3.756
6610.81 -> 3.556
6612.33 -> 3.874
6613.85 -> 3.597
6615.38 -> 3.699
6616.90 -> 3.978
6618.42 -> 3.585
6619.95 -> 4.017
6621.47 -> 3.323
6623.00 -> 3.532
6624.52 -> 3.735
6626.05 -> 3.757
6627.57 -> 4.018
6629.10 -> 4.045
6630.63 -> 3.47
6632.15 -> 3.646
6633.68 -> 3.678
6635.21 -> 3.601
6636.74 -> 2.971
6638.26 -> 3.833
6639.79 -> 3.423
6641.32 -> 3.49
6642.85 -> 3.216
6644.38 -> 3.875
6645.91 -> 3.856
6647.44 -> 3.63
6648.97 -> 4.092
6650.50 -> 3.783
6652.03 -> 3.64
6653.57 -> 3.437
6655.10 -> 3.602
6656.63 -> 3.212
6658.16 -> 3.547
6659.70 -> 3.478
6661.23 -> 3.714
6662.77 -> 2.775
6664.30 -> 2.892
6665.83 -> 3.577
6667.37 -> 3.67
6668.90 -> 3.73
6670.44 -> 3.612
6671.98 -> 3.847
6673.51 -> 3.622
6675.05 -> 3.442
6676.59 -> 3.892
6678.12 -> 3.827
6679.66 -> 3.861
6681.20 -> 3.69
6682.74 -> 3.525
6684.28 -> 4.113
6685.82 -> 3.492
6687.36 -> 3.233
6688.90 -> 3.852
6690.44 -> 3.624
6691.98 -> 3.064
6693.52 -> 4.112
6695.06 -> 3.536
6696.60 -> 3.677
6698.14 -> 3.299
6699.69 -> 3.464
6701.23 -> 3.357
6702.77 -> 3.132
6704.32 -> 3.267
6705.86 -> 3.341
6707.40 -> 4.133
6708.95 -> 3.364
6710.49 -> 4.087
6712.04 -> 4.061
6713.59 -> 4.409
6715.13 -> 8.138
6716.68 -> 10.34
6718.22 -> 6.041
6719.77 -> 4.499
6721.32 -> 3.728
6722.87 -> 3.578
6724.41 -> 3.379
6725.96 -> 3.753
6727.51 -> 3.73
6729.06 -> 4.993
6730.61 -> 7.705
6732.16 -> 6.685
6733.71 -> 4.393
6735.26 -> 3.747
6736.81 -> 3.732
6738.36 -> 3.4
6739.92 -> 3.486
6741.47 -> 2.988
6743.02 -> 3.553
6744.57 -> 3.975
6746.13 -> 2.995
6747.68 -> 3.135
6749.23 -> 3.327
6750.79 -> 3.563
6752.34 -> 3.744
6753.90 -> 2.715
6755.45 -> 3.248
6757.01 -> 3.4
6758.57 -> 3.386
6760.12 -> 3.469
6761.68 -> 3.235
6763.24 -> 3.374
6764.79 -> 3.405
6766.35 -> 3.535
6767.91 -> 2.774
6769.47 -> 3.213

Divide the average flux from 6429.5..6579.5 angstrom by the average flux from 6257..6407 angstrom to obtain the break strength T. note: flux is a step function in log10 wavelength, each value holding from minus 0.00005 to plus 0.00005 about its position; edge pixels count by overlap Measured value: 1.2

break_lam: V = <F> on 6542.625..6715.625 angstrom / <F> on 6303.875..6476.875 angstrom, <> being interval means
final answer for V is 1.3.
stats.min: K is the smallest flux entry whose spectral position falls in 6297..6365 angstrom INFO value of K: 2.885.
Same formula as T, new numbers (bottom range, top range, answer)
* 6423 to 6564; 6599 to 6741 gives 0.89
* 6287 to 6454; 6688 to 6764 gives 1.11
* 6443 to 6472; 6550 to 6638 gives 1.45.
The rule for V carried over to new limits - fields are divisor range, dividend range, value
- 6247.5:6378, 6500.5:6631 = 1.32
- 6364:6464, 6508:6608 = 1.43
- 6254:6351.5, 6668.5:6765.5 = 1.09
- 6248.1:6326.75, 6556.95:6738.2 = 1.27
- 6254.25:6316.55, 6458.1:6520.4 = 1.01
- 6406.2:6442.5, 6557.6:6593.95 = 2.10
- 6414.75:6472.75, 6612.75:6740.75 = 1.09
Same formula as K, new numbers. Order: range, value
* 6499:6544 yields 3.163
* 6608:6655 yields 2.971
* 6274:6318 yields 3.119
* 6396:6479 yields 2.847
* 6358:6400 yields 3.079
